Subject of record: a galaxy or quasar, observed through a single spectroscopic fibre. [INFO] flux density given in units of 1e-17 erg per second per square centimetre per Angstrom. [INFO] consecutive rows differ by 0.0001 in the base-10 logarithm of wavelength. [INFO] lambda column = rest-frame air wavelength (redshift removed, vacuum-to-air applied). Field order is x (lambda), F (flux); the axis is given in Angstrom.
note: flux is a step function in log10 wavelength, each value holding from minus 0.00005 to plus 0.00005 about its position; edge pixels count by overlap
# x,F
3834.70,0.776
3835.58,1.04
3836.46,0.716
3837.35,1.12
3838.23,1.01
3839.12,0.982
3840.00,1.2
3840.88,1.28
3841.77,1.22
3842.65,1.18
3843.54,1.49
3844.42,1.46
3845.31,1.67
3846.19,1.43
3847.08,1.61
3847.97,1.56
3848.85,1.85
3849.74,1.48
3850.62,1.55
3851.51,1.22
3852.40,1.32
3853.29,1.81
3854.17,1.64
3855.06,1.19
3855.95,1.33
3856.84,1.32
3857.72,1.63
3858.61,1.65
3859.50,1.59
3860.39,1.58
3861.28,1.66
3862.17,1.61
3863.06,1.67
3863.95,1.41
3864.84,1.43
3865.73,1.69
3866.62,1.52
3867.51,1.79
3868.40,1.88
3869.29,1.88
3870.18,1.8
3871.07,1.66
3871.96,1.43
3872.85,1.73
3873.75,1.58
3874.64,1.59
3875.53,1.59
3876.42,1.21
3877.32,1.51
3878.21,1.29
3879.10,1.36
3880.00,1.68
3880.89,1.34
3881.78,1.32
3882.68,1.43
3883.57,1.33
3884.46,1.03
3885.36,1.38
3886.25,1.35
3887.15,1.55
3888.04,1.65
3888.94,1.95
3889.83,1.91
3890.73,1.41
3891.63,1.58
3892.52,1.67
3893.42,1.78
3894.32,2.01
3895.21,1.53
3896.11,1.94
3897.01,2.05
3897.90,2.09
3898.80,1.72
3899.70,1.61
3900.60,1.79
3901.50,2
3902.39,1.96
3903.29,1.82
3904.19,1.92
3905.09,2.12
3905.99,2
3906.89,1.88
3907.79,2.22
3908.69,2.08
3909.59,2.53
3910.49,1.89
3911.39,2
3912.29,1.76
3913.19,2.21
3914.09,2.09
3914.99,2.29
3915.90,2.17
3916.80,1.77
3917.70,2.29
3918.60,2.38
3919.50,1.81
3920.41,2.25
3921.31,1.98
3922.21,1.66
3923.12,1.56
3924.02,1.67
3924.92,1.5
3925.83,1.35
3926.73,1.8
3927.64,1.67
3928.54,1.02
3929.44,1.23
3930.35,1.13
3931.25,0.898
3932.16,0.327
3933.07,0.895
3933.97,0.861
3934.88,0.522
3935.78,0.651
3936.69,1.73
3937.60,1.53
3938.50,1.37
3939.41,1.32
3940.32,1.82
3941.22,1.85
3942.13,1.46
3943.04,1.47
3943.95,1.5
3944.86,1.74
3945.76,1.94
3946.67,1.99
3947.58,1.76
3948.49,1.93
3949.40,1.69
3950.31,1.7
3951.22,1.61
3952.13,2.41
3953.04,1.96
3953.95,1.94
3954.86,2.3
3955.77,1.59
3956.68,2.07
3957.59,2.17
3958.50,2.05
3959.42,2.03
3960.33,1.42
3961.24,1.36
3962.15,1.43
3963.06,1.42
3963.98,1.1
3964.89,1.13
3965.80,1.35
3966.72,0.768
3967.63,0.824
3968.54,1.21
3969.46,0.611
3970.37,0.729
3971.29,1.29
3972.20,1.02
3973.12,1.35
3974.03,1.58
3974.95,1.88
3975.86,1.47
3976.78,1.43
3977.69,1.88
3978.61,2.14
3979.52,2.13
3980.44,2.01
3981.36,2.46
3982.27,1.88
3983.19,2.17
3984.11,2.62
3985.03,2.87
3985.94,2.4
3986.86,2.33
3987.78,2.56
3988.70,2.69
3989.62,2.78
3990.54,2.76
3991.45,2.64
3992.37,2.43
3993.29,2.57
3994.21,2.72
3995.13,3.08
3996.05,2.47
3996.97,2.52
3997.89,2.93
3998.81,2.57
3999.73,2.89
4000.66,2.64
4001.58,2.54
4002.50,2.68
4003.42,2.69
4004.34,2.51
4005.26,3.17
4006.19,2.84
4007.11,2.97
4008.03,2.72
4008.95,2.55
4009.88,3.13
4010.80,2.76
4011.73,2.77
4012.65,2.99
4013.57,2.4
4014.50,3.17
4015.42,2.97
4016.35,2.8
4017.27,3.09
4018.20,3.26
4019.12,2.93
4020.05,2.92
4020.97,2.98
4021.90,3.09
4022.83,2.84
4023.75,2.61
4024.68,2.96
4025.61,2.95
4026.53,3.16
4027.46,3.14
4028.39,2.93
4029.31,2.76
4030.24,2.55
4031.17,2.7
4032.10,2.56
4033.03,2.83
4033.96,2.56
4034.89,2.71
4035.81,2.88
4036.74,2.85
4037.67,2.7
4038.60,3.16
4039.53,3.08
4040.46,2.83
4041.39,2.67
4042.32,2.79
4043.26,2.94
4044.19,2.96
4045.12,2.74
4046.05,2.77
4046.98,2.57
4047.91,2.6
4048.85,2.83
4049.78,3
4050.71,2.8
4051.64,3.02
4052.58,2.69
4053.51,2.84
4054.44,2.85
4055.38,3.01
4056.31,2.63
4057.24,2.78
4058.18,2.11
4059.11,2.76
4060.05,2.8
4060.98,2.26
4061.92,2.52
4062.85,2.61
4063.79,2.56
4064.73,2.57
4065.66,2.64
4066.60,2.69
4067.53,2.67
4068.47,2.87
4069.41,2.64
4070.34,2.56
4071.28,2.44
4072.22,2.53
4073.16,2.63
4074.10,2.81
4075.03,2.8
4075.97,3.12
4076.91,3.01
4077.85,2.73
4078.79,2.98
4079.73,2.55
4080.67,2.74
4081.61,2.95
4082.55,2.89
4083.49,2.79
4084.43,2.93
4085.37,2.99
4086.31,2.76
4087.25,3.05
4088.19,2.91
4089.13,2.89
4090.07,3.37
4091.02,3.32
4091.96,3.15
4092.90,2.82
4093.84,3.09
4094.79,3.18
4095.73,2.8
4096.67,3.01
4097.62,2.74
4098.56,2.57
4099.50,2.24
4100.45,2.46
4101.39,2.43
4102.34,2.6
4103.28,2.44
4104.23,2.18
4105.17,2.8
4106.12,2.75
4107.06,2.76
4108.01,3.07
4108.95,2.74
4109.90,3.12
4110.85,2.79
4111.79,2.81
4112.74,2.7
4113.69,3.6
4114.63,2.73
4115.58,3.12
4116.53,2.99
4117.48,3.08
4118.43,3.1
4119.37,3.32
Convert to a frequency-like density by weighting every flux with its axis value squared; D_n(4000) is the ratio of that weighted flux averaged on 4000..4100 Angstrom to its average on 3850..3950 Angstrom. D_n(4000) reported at 1.9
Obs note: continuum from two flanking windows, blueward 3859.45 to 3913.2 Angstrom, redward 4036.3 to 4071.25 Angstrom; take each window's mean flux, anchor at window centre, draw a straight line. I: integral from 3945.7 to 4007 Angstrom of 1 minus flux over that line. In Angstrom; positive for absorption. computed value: 6.3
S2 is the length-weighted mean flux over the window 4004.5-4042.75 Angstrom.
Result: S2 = 2.87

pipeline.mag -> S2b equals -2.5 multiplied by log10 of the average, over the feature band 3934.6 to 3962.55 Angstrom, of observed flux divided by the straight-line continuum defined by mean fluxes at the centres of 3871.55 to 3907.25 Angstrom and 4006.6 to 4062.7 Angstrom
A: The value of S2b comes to 0.25 mag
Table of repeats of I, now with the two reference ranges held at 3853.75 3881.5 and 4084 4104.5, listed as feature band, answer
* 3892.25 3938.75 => 2.4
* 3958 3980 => 7.5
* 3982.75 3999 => -2.7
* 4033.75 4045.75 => -1.6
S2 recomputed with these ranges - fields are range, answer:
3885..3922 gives 1.91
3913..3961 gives 1.66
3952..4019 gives 2.21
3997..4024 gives 2.84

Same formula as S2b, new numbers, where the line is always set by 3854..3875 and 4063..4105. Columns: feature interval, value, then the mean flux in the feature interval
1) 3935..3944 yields 0.360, 1.43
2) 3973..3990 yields 0.037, 2.15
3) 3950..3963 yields 0.131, 1.85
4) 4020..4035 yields -0.152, 2.84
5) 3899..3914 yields -0.094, 1.99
